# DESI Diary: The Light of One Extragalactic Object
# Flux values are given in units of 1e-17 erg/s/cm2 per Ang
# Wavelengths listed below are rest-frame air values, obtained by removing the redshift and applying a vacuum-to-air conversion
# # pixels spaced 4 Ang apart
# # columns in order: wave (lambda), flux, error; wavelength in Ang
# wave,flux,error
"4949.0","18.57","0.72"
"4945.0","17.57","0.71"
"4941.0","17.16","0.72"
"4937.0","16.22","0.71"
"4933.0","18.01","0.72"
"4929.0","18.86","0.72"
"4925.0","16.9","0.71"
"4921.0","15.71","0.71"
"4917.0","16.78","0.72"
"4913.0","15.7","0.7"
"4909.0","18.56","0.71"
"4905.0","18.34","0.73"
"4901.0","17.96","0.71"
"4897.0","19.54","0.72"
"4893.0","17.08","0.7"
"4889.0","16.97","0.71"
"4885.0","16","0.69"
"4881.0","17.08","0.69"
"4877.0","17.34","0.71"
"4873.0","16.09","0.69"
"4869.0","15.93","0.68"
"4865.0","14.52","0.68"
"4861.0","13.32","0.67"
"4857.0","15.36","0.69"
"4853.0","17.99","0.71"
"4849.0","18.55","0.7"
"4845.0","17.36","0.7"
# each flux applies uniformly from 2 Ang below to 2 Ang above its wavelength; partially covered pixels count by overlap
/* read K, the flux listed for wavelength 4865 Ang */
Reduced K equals 14.52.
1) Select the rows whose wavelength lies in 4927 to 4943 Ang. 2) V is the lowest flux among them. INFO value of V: 16.22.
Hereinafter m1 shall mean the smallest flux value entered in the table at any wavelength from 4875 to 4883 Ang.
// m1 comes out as 17.08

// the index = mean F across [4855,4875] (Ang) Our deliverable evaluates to 15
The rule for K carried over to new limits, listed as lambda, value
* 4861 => 13.32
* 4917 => 16.78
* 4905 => 18.34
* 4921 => 15.71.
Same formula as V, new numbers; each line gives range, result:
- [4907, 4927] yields 15.7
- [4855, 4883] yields 13.32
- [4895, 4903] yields 17.96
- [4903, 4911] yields 18.34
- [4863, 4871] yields 14.52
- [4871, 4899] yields 16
